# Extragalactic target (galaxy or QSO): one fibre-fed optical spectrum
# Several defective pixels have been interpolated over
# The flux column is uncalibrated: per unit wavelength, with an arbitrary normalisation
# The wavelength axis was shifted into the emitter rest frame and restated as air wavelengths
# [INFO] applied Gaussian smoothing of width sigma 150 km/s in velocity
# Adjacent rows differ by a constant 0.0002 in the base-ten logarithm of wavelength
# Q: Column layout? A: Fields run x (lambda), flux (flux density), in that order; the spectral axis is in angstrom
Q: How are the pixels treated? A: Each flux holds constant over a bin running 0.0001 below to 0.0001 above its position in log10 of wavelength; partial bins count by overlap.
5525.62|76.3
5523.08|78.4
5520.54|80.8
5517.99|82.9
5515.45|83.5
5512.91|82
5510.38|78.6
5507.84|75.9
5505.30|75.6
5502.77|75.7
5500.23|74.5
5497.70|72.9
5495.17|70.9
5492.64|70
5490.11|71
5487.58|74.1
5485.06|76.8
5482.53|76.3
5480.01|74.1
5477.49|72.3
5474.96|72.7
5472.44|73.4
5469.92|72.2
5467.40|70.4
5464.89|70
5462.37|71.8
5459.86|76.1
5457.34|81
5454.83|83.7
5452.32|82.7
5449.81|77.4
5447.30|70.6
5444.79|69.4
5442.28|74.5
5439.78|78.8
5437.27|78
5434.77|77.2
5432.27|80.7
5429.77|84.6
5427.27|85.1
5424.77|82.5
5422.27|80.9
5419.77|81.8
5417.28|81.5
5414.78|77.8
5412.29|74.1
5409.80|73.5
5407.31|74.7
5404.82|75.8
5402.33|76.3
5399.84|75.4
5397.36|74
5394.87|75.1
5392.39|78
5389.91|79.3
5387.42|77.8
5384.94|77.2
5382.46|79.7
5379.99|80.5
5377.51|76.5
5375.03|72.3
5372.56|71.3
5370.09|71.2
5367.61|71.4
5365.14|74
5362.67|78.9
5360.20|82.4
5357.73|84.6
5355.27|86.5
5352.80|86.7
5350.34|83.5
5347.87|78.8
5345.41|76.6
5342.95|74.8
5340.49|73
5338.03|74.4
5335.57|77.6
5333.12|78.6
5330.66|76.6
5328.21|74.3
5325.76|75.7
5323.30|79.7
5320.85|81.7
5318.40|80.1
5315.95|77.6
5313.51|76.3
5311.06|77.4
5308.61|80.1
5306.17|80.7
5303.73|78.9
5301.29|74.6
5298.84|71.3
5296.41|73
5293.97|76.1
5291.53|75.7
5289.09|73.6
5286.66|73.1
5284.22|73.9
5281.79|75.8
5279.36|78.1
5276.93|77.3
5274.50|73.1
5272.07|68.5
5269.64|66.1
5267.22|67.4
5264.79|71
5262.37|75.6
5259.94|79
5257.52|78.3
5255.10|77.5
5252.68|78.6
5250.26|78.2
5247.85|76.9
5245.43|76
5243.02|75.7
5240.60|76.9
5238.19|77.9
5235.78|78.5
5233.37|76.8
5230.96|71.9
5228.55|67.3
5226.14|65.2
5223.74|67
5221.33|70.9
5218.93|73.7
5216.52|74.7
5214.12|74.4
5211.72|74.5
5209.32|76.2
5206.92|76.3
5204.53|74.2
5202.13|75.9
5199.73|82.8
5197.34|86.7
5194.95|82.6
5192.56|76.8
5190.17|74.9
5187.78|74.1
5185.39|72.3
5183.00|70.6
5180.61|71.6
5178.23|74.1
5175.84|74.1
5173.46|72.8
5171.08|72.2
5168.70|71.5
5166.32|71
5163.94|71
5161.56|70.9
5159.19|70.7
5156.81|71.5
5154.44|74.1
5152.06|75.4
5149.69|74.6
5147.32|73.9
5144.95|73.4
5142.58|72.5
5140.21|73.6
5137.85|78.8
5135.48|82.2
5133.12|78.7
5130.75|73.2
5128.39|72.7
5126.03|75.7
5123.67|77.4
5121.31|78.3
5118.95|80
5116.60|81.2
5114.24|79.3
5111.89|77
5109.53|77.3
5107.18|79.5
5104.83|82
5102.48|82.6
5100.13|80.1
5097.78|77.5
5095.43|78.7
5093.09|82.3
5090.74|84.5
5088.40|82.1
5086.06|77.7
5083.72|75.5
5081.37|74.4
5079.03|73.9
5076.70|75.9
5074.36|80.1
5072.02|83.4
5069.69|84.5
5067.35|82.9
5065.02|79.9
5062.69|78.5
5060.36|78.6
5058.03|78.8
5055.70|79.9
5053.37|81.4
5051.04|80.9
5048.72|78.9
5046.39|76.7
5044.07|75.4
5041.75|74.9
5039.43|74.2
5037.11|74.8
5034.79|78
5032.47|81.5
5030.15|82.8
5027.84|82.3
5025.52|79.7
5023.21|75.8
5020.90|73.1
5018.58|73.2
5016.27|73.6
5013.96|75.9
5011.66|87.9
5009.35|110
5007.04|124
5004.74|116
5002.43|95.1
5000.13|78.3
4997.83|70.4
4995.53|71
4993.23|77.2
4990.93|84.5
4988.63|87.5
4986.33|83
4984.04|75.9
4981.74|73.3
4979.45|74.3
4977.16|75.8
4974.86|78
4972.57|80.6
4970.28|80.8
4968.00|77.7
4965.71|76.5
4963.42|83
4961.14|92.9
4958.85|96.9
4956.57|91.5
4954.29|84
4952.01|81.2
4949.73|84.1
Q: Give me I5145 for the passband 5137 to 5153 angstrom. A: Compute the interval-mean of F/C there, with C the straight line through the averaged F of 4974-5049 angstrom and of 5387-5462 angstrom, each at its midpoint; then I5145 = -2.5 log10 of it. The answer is 0.083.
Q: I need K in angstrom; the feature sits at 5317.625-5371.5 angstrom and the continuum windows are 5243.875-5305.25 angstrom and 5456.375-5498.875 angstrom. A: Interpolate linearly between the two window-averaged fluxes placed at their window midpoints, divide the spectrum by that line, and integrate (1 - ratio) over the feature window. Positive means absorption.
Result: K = -2.9 angstrom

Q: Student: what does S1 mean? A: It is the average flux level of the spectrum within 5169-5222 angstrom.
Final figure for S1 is 75.3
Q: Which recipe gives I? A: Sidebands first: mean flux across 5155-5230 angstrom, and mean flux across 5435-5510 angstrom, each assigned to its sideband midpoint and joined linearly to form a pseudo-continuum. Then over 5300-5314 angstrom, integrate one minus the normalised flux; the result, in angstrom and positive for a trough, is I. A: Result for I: -0.8 angstrom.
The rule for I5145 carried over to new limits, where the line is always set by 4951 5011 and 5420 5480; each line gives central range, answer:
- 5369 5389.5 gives 0.030 mag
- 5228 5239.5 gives 0.081 mag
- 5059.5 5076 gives 0.037 mag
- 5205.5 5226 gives 0.113 mag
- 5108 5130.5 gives 0.073 mag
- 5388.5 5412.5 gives 0.029 mag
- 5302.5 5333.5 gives 0.013 mag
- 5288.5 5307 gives 0.058 mag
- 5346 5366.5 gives -0.043 mag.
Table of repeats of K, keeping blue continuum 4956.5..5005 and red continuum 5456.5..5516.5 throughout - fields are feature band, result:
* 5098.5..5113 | 0.1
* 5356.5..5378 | 0.1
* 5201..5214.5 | 0.6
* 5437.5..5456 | -0.4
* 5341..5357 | -0.9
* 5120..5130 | 0.5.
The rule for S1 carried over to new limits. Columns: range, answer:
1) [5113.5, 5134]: 77.3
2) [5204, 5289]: 74.2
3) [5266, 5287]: 72.6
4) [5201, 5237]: 73.2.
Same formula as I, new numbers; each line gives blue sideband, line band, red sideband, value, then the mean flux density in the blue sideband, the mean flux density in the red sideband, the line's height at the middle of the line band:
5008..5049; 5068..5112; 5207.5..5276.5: -0.9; 79.6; 73.9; 77.9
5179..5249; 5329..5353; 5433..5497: -0.9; 74.9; 74.6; 74.8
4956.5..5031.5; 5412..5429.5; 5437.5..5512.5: -1.2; 83.5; 74.7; 75.7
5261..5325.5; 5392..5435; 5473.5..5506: -2.4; 75.3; 73.6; 74.2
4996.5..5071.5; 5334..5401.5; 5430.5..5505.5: -0.7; 82.4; 74.9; 76.6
